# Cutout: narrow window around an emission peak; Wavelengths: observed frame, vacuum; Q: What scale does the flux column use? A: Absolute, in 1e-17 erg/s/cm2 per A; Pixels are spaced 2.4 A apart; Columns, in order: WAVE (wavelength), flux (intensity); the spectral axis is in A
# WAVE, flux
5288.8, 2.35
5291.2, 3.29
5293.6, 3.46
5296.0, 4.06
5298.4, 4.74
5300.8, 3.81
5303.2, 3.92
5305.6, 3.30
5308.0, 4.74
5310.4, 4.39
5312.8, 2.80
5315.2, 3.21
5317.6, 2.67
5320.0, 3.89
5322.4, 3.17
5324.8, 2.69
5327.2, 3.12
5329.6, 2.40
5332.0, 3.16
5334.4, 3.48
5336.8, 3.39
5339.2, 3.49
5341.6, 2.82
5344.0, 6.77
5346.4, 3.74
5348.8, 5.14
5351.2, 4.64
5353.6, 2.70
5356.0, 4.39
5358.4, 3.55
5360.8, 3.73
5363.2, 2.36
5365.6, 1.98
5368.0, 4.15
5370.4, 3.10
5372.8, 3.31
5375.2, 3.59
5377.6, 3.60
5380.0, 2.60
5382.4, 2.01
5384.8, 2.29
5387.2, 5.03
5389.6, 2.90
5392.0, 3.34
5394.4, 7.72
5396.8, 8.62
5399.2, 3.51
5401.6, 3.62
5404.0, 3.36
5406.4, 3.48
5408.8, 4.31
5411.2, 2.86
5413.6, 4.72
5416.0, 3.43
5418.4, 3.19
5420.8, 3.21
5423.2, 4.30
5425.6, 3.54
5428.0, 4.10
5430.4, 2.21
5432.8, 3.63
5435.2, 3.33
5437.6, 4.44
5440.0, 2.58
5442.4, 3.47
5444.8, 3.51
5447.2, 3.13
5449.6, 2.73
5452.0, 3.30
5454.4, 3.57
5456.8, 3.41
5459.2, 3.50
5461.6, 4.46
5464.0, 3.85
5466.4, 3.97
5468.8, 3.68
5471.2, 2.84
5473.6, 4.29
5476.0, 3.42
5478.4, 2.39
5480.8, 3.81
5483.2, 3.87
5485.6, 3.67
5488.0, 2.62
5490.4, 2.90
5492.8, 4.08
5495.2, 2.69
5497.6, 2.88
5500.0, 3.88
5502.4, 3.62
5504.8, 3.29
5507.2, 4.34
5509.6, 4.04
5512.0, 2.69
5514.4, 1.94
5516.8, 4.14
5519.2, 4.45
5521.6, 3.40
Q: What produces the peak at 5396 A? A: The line [O III] 5007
